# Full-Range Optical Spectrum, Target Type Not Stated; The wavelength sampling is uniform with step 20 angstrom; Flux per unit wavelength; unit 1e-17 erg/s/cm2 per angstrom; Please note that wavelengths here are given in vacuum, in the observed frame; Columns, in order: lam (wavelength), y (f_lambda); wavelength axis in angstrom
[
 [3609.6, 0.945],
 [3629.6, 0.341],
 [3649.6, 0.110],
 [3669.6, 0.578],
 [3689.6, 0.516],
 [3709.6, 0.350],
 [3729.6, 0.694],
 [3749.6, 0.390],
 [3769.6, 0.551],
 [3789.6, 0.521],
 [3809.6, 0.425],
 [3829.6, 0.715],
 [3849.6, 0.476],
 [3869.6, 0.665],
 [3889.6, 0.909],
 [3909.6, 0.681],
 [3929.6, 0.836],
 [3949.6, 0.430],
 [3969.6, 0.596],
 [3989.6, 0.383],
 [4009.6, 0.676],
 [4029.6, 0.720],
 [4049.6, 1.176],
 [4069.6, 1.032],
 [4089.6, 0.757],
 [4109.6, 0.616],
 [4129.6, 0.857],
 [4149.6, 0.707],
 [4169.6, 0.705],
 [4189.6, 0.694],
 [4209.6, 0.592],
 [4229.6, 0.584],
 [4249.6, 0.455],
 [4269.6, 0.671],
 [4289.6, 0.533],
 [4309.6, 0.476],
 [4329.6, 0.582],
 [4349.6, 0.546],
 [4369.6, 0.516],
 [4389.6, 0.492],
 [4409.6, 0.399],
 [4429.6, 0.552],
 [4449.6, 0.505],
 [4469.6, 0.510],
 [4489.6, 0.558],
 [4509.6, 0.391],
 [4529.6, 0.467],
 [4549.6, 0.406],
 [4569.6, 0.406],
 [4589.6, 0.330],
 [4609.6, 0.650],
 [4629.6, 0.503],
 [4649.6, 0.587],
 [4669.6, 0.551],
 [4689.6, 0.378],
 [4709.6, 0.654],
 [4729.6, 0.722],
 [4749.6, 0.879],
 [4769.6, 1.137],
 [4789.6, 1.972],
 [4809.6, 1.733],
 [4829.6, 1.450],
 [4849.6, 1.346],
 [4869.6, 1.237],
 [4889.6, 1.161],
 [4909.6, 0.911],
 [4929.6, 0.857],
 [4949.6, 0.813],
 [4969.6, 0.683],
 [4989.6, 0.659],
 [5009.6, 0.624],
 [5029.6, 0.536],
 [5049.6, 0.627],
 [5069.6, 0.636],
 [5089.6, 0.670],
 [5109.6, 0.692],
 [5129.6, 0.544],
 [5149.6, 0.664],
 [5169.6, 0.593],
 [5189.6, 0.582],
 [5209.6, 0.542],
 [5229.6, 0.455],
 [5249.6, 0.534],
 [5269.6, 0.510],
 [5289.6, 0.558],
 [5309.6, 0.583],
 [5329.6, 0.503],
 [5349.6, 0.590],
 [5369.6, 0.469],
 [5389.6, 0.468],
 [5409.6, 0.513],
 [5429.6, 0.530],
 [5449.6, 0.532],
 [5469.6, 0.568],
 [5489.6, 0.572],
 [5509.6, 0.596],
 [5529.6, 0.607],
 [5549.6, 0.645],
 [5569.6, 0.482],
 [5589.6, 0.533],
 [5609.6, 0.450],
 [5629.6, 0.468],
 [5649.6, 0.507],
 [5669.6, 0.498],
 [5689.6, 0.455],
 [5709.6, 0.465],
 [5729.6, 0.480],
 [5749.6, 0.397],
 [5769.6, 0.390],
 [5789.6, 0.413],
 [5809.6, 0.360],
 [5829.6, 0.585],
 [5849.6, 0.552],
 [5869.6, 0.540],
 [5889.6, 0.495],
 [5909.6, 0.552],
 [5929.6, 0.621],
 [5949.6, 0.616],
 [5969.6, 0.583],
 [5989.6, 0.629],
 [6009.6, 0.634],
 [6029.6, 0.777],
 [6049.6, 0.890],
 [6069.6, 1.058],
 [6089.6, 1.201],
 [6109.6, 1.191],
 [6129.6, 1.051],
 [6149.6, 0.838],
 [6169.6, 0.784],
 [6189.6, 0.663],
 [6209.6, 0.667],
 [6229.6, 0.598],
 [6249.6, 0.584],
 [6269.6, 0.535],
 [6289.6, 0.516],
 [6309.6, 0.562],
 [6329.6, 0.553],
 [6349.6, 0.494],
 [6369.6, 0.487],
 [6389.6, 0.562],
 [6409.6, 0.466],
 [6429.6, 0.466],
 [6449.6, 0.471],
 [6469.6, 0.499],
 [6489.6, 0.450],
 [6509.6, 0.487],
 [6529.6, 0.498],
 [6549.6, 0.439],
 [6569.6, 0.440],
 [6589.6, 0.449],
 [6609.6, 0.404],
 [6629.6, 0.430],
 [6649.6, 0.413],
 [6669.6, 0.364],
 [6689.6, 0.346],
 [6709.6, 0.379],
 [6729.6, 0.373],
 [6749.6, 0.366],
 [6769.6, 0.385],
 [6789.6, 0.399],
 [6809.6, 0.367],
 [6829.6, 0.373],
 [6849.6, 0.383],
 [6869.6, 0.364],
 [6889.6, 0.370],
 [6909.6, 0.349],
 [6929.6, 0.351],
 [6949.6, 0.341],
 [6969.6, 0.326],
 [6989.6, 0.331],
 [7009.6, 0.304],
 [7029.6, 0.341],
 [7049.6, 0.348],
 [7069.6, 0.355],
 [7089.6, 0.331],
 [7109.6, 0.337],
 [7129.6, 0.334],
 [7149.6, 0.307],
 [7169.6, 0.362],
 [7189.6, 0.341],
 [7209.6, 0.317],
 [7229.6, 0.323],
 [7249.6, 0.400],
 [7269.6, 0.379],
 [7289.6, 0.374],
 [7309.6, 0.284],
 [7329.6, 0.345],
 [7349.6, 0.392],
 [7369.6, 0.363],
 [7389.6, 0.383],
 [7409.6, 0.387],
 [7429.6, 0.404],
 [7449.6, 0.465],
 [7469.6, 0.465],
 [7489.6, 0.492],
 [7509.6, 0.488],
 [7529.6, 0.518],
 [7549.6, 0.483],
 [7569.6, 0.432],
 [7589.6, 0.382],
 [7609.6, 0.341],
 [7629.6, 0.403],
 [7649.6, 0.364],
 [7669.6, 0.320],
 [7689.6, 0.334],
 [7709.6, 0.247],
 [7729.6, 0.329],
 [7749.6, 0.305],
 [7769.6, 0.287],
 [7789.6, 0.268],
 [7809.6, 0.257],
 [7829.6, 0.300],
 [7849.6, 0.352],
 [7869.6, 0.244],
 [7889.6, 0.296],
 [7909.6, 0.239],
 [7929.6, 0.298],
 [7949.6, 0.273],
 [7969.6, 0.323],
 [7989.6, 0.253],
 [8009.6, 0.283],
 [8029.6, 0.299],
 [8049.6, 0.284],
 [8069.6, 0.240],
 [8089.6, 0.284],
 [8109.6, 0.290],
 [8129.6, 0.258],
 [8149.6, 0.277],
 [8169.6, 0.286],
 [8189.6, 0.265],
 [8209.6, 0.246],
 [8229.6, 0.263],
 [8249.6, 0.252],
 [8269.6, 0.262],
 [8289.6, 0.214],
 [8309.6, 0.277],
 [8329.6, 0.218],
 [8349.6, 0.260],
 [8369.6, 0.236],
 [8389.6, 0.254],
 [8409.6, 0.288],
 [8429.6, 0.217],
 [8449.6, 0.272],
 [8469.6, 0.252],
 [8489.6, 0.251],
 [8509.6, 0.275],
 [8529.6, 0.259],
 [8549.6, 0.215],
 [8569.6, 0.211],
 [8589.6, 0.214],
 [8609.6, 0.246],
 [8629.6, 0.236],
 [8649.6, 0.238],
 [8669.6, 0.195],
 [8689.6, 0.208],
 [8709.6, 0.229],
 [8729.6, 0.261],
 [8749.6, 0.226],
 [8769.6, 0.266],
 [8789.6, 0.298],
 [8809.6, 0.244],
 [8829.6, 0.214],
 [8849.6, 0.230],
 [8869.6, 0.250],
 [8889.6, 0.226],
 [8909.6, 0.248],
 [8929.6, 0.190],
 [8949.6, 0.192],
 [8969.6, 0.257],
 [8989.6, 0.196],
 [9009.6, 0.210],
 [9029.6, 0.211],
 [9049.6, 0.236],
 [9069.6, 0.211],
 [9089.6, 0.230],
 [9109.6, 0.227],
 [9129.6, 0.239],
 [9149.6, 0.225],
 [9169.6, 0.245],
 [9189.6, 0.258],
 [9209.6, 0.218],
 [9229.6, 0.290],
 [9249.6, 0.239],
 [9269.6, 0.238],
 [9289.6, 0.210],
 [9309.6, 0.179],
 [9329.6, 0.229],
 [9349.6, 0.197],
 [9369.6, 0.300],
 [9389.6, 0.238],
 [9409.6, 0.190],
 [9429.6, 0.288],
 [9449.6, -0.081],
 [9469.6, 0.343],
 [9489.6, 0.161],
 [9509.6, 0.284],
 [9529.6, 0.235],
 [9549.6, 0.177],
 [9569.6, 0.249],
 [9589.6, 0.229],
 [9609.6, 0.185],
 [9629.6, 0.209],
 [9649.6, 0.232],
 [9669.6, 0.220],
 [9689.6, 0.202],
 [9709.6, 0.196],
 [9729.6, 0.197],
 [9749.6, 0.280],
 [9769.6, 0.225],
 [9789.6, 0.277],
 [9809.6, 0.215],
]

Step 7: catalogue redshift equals 2.942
